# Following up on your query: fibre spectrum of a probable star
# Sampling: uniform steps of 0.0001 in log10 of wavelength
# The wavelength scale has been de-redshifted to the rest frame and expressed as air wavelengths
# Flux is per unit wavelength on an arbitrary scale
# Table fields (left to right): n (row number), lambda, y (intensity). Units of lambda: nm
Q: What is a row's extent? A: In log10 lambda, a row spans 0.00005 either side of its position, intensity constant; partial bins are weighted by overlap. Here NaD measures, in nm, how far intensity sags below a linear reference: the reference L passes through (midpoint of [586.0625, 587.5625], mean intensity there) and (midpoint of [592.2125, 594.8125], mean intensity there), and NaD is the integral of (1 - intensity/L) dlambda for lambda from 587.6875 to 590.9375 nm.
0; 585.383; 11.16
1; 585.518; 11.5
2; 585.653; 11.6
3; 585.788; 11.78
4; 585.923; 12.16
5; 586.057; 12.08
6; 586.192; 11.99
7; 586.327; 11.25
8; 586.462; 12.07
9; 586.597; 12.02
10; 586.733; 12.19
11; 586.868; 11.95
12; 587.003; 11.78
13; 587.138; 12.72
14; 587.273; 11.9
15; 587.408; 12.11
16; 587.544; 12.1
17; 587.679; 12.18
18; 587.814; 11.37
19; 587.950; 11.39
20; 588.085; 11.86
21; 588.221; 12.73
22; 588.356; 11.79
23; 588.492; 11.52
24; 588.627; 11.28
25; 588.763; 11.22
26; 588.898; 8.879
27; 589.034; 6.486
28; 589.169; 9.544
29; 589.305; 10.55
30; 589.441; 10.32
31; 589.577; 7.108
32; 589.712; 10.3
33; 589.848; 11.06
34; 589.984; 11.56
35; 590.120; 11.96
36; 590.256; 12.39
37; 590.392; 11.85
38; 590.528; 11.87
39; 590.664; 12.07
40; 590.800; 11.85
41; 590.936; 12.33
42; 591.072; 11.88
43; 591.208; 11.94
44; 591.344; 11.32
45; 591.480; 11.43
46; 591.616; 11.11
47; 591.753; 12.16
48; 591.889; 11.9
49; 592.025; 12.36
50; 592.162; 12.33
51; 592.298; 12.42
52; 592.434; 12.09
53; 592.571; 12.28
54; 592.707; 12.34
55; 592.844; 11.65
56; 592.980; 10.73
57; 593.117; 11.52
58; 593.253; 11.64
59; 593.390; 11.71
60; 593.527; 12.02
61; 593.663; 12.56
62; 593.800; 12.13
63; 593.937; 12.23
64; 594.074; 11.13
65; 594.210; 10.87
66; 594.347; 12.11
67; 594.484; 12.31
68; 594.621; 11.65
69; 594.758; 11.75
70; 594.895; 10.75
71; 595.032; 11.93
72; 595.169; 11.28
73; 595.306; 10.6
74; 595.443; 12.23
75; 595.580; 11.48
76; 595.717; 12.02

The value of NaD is 0.27 nm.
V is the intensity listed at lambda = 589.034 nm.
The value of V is 6.486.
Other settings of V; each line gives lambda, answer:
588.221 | 12.73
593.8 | 12.13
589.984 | 11.56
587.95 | 11.39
